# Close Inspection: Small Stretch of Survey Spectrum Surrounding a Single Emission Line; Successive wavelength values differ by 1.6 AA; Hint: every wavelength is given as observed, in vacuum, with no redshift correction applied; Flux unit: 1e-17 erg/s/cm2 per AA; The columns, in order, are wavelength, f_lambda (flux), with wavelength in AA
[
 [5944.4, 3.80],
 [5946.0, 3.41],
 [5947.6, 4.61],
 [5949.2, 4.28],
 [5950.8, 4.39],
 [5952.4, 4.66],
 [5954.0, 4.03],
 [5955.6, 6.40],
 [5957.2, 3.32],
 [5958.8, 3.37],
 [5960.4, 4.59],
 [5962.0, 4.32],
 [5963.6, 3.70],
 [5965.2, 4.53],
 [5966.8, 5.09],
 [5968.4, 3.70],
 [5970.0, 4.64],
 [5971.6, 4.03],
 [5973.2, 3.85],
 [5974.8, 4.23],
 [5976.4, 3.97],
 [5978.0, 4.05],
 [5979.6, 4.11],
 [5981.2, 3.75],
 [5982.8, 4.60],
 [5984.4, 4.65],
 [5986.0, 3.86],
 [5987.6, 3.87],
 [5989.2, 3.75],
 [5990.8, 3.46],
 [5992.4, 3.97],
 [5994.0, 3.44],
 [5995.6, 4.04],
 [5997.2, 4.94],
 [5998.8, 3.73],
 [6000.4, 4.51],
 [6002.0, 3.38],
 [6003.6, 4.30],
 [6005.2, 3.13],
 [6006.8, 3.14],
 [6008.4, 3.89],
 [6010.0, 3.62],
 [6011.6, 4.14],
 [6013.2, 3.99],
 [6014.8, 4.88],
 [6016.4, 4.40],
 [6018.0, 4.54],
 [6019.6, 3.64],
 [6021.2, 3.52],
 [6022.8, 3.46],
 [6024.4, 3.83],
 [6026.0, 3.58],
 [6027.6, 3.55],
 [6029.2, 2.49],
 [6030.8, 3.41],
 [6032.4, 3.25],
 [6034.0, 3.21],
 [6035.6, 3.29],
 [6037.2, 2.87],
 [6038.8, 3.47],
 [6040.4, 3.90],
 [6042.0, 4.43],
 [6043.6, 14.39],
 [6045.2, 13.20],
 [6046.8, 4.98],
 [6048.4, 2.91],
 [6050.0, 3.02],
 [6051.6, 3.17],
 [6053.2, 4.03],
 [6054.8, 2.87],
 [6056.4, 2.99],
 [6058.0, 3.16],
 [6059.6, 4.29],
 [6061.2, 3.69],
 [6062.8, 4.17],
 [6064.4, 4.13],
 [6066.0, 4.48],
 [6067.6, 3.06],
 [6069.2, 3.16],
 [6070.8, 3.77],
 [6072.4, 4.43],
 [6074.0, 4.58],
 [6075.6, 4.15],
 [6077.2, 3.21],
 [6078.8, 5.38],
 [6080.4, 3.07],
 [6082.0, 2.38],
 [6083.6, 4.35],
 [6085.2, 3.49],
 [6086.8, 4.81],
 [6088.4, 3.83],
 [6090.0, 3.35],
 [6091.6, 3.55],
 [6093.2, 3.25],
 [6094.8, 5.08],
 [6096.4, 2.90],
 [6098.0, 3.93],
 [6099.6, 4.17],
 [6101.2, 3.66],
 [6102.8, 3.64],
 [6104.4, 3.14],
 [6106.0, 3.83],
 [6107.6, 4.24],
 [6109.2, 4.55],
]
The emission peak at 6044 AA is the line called H-beta 4861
